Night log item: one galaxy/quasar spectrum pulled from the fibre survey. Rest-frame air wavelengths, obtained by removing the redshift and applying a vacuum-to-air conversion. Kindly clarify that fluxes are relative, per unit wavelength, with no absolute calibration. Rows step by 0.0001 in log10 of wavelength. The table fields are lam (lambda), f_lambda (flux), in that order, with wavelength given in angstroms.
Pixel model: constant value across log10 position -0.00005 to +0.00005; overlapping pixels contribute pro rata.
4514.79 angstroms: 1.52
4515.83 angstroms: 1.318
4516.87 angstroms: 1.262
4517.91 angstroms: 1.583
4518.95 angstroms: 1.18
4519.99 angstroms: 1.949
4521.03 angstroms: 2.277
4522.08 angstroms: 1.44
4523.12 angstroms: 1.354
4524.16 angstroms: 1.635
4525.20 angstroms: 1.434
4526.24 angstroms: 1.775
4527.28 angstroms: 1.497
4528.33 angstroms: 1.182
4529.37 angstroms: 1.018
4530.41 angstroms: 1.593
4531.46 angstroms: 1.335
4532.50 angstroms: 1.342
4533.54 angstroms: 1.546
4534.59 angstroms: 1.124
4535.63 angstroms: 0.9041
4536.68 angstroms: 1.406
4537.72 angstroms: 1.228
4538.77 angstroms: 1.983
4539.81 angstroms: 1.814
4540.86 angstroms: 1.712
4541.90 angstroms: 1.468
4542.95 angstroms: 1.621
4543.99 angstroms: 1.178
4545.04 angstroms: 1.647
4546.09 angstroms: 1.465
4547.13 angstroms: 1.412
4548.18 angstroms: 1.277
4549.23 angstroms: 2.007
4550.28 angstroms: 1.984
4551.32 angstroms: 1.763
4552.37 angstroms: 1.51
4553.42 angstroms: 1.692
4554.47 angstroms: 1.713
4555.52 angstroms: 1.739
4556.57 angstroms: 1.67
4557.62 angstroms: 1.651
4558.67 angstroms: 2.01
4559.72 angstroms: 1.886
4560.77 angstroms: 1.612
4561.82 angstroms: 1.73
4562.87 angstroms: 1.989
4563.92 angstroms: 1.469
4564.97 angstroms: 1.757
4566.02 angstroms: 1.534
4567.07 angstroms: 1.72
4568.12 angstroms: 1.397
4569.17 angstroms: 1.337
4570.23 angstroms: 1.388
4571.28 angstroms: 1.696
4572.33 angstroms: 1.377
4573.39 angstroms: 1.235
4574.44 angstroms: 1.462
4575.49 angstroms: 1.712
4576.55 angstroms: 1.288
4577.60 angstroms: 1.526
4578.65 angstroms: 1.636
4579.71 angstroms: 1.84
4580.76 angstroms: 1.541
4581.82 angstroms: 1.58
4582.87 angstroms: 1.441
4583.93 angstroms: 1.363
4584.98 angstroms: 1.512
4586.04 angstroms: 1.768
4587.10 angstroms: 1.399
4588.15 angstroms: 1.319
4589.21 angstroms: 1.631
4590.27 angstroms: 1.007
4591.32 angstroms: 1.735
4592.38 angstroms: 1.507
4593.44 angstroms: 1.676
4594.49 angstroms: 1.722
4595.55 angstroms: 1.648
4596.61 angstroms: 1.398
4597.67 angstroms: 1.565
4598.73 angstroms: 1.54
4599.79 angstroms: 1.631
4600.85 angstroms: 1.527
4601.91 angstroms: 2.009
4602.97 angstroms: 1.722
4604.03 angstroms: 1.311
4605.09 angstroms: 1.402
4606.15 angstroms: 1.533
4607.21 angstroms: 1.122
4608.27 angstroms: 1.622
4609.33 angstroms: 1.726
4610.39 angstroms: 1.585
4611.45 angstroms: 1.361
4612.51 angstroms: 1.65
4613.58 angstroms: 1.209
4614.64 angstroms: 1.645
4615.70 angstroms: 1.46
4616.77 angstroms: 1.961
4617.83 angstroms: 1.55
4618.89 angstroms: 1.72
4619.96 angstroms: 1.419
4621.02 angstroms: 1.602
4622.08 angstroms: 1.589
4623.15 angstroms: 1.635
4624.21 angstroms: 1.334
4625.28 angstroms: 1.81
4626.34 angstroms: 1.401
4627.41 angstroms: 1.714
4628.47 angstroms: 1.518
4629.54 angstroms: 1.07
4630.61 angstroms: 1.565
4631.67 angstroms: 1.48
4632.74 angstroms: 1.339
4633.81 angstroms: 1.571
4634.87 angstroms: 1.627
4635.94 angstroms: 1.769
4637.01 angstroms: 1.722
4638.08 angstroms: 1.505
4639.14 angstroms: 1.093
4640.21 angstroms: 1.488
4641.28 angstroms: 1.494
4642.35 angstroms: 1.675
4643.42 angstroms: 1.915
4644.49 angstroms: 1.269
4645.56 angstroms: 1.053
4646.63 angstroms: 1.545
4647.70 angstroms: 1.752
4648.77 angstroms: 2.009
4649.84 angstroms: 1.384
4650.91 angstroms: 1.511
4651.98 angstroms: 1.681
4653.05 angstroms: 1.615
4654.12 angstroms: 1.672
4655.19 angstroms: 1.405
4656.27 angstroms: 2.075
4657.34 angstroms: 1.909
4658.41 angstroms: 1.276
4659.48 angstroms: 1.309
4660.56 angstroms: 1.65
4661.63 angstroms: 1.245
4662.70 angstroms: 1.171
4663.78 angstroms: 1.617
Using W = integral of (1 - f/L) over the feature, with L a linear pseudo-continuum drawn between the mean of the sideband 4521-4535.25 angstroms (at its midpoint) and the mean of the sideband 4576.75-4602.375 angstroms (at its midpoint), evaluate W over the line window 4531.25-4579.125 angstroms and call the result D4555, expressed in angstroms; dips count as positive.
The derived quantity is -2.5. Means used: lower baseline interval 1.43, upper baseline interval 1.56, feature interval 1.57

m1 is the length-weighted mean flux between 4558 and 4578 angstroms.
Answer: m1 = 1.59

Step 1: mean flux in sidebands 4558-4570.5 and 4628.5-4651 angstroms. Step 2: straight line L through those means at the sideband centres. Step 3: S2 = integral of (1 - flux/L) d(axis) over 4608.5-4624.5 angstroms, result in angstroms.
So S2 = -0.08 angstroms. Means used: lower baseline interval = 1.66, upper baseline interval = 1.52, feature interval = 1.57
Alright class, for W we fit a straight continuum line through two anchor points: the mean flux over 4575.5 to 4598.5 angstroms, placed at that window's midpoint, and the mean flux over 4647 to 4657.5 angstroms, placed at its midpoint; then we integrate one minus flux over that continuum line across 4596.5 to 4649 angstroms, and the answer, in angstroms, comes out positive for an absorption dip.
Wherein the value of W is 2.47 angstroms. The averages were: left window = 1.53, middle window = 1.54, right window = 1.69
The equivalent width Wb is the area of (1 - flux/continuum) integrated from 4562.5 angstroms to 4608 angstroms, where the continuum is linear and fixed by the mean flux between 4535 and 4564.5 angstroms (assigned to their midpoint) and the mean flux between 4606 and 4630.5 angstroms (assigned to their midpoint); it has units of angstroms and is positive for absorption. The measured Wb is 1.3 angstroms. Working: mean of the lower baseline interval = 1.63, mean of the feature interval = 1.53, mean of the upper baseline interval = 1.53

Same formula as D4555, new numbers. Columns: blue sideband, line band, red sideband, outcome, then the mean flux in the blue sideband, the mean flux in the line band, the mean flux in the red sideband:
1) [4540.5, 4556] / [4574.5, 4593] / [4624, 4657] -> 0.84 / 1.61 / 1.52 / 1.55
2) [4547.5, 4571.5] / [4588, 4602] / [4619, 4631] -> 0.28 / 1.67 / 1.56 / 1.52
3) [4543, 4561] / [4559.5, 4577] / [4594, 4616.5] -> 0.71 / 1.66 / 1.56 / 1.55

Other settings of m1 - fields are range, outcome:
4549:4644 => 1.57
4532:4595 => 1.56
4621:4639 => 1.53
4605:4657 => 1.55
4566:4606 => 1.53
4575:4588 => 1.54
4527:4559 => 1.53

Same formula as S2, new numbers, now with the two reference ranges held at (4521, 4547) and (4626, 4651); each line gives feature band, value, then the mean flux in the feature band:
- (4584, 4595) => -0.20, 1.52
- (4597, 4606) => -0.50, 1.58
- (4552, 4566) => -2.31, 1.72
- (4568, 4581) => -0.10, 1.5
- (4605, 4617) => -0.09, 1.52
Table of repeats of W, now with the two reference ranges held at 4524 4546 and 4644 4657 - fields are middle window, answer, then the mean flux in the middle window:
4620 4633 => 0.4 angstroms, 1.51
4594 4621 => -0.5 angstroms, 1.56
